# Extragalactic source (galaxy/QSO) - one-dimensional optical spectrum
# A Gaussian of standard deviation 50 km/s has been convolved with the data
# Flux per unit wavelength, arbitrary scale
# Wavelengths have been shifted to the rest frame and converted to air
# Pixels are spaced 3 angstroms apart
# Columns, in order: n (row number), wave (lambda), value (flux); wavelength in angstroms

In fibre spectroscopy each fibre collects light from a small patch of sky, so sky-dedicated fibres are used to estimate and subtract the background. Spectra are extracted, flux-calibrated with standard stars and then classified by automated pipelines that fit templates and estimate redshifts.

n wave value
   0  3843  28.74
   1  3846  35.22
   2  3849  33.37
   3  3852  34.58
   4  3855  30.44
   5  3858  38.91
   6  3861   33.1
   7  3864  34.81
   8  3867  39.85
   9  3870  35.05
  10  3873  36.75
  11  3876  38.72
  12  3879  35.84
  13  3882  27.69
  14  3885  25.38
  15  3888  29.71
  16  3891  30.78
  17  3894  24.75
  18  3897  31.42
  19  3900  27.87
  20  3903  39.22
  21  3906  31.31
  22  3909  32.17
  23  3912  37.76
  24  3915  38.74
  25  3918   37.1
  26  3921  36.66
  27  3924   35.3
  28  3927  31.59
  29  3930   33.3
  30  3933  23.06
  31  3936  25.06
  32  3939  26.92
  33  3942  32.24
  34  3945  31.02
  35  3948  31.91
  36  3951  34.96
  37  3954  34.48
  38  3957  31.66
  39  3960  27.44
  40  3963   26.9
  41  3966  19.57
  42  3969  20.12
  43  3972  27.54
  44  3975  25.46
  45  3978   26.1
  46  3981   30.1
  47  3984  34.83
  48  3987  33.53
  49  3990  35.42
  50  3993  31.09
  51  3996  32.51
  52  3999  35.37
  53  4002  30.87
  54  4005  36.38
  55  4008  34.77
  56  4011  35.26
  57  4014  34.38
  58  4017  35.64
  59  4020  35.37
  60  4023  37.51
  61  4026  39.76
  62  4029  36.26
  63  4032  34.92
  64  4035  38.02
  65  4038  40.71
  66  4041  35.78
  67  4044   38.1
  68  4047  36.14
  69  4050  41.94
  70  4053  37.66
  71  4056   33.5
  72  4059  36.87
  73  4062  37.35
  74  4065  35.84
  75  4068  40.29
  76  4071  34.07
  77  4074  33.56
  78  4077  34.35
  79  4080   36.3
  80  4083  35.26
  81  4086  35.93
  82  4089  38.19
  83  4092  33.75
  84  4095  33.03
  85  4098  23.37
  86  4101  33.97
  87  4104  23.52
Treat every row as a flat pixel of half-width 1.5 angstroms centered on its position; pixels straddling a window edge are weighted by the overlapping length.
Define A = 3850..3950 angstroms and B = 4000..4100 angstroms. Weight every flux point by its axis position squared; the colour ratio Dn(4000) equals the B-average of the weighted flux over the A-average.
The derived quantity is 1.18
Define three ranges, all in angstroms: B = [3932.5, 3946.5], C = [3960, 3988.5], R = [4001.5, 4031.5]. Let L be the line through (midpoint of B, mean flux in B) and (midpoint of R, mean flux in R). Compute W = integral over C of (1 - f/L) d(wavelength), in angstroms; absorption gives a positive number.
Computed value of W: 4.0 angstroms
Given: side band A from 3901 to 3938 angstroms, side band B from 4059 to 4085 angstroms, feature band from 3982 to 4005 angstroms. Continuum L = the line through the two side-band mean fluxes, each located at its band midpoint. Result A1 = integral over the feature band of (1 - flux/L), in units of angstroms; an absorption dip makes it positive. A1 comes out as 0.7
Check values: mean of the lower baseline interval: 33.3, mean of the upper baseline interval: 35.9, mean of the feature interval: 33.5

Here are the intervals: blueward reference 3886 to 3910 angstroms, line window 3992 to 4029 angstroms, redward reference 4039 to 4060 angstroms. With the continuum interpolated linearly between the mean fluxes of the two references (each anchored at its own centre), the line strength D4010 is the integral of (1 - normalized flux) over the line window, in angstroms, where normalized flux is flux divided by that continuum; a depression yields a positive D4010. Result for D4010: 0.6 angstroms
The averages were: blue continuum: 30.8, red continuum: 37.2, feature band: 35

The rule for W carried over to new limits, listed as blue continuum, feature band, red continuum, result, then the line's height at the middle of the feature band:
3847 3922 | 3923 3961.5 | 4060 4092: 4.2 angstroms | 34.4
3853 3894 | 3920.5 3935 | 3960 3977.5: -1.6 angstroms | 28.2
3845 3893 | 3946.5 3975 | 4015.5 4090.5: 5.7 angstroms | 35.2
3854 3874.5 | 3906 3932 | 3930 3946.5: -4.1 angstroms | 30.1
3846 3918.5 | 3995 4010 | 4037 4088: 0.7 angstroms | 35.6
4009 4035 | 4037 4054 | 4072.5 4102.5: -1.4 angstroms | 35.3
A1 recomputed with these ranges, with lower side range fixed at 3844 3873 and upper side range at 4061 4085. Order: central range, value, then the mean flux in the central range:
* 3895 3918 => 0.7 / 34.1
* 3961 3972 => 3.8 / 23.2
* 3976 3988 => 1.6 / 30.8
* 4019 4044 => -1.2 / 37.4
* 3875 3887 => 1.2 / 31.5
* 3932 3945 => 2.9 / 27.4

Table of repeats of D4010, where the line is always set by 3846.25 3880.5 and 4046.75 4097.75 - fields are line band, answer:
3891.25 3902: 2.0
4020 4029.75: -0.5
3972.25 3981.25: 2.2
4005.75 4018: 0.2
